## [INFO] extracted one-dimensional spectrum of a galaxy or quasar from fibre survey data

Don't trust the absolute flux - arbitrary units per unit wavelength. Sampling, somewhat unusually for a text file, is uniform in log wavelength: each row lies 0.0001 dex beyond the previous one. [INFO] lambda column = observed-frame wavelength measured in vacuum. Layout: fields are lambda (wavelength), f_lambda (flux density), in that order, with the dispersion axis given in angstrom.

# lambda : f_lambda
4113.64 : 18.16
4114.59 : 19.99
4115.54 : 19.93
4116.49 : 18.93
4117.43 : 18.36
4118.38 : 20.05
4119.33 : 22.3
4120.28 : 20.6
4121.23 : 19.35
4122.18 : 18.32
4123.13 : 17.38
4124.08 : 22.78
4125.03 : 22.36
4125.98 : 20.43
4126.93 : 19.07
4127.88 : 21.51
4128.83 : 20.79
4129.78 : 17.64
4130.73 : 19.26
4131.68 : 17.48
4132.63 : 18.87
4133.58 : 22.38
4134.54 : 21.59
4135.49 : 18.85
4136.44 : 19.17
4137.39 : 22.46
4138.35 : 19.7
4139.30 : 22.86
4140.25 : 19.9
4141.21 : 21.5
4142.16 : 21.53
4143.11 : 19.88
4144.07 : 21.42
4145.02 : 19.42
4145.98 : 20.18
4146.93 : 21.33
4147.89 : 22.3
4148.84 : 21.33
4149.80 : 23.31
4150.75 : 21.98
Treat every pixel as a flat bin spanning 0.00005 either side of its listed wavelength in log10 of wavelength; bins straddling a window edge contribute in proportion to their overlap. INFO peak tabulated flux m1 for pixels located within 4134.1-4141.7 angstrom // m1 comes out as 22.86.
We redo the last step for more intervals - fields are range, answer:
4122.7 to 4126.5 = 22.78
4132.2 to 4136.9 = 22.38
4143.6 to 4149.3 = 22.3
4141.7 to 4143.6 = 21.53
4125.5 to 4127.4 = 20.43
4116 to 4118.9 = 20.05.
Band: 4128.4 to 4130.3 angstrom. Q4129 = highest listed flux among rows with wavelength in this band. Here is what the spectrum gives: 20.79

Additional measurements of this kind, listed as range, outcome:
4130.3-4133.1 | 19.26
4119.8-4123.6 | 20.6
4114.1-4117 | 19.99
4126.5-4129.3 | 21.51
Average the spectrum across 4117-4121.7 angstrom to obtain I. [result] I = 20.1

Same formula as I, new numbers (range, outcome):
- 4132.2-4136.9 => 20.2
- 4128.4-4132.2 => 18.8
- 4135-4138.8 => 20.1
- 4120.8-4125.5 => 20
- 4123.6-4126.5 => 21.8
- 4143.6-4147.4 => 20.6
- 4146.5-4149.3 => 21.7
